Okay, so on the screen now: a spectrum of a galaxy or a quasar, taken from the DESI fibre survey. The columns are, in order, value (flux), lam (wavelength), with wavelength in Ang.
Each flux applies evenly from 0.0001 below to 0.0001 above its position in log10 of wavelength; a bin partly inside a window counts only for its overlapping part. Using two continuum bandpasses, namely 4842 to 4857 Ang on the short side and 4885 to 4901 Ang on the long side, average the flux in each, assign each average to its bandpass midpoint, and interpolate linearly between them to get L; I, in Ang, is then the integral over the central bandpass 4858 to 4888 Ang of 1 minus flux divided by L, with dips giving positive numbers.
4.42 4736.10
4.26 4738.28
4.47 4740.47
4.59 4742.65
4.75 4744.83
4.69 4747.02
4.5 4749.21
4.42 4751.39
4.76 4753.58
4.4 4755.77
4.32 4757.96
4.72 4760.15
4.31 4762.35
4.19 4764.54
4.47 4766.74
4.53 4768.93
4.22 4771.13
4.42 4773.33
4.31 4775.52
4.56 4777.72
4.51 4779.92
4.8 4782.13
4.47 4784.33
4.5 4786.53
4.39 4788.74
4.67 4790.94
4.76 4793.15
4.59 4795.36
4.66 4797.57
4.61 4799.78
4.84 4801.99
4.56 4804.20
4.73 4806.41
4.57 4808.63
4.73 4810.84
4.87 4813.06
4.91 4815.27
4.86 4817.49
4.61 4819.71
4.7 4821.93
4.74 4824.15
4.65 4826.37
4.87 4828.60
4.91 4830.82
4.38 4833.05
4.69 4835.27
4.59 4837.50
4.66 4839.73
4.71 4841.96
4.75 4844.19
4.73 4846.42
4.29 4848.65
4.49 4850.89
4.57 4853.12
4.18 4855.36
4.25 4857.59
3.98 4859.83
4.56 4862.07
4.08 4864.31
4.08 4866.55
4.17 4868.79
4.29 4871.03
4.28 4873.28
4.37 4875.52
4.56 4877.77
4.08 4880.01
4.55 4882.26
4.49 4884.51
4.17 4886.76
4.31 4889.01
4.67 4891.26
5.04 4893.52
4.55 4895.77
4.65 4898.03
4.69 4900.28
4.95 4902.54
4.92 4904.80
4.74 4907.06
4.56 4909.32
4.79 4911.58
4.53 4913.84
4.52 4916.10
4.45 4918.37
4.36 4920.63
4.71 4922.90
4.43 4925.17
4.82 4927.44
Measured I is 1.7 Ang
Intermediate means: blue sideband 4.51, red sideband 4.58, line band 4.28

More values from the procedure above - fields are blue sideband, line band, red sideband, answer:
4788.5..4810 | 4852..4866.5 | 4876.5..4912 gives 1.1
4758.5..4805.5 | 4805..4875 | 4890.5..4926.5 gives 0.7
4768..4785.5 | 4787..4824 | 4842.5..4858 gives -1.7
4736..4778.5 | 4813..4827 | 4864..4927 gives -0.9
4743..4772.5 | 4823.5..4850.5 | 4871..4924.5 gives -0.8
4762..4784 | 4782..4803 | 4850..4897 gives -0.9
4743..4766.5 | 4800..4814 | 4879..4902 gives -0.6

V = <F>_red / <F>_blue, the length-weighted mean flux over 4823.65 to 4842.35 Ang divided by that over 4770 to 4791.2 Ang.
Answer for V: 1.0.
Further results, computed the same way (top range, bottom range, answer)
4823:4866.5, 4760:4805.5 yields 1.00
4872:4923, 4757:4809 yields 1.01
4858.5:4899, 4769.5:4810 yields 0.96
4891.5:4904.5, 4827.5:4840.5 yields 1.02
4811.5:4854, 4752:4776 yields 1.06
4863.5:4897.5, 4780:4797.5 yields 0.95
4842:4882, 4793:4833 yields 0.92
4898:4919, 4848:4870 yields 1.10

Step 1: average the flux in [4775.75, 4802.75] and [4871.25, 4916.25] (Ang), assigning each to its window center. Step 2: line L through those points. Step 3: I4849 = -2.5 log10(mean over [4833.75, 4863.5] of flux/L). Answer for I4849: 0.02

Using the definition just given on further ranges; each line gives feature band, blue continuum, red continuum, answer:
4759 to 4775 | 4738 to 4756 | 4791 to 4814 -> 0.05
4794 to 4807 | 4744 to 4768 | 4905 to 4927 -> -0.03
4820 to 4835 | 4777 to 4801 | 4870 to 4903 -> -0.03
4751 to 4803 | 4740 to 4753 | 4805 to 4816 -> 0.03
